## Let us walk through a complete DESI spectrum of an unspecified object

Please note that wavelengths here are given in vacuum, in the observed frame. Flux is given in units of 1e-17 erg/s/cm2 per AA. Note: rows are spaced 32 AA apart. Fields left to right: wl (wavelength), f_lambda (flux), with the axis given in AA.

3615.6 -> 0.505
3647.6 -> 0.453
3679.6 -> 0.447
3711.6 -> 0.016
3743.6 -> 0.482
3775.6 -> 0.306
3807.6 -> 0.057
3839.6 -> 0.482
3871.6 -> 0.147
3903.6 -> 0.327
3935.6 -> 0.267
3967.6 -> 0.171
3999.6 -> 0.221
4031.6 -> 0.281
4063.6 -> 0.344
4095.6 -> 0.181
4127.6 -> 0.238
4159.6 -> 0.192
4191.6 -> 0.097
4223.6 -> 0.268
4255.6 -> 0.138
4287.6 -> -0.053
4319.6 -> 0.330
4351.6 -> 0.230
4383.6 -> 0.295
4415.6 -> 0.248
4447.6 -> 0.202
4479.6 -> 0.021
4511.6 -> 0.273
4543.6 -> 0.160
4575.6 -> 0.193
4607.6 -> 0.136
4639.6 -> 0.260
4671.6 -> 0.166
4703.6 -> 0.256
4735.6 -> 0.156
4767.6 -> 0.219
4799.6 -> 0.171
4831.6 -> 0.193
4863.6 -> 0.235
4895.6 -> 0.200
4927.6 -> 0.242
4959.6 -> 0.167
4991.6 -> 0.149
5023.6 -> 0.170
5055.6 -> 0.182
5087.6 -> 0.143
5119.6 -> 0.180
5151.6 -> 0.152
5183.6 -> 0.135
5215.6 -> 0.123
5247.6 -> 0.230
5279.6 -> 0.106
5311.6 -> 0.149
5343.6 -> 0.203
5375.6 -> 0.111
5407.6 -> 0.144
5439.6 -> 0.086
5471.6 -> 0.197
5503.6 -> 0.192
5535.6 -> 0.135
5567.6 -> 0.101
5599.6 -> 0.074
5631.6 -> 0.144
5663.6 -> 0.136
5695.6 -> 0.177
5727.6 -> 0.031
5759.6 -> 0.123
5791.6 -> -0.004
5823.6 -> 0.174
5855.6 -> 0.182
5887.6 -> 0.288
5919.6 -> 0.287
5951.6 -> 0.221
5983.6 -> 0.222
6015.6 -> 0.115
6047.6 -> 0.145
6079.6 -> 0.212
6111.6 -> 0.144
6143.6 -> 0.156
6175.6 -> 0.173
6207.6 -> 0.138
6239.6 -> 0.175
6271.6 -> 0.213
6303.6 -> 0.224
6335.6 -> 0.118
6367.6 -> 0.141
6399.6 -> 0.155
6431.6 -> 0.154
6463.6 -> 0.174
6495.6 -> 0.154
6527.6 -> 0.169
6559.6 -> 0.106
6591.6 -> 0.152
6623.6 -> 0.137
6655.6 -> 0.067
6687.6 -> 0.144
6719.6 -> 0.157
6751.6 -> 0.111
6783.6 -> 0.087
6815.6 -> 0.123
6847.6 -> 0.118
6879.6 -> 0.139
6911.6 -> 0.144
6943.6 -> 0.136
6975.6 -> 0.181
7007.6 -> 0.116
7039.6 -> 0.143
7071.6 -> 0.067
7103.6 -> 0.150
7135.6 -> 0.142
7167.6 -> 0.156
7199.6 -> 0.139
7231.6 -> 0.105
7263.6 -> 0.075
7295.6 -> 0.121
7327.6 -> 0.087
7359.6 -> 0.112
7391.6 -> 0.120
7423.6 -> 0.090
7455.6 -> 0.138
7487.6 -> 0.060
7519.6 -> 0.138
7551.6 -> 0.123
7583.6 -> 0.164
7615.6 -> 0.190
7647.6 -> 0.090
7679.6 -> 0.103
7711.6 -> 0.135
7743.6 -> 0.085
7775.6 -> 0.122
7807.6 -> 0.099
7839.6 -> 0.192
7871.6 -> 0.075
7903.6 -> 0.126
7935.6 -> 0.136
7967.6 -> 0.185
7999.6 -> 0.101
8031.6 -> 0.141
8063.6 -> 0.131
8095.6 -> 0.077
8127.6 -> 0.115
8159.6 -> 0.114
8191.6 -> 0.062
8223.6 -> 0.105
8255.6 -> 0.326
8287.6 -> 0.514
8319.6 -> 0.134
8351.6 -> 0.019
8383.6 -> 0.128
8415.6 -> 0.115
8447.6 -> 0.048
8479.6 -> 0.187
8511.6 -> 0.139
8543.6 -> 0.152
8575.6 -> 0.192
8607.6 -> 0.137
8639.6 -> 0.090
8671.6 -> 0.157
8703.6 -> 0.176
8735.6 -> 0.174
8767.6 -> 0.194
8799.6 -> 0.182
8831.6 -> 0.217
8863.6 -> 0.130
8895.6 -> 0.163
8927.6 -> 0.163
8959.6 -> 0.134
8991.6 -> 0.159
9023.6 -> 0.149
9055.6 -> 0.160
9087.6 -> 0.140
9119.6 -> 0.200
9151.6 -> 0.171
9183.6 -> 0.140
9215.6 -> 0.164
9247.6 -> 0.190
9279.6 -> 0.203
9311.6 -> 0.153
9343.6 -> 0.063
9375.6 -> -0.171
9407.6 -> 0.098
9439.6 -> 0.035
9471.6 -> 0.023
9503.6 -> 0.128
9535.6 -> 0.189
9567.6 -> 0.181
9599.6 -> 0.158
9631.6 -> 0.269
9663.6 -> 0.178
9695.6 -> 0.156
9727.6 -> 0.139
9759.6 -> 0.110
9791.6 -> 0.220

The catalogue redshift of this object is 1.219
